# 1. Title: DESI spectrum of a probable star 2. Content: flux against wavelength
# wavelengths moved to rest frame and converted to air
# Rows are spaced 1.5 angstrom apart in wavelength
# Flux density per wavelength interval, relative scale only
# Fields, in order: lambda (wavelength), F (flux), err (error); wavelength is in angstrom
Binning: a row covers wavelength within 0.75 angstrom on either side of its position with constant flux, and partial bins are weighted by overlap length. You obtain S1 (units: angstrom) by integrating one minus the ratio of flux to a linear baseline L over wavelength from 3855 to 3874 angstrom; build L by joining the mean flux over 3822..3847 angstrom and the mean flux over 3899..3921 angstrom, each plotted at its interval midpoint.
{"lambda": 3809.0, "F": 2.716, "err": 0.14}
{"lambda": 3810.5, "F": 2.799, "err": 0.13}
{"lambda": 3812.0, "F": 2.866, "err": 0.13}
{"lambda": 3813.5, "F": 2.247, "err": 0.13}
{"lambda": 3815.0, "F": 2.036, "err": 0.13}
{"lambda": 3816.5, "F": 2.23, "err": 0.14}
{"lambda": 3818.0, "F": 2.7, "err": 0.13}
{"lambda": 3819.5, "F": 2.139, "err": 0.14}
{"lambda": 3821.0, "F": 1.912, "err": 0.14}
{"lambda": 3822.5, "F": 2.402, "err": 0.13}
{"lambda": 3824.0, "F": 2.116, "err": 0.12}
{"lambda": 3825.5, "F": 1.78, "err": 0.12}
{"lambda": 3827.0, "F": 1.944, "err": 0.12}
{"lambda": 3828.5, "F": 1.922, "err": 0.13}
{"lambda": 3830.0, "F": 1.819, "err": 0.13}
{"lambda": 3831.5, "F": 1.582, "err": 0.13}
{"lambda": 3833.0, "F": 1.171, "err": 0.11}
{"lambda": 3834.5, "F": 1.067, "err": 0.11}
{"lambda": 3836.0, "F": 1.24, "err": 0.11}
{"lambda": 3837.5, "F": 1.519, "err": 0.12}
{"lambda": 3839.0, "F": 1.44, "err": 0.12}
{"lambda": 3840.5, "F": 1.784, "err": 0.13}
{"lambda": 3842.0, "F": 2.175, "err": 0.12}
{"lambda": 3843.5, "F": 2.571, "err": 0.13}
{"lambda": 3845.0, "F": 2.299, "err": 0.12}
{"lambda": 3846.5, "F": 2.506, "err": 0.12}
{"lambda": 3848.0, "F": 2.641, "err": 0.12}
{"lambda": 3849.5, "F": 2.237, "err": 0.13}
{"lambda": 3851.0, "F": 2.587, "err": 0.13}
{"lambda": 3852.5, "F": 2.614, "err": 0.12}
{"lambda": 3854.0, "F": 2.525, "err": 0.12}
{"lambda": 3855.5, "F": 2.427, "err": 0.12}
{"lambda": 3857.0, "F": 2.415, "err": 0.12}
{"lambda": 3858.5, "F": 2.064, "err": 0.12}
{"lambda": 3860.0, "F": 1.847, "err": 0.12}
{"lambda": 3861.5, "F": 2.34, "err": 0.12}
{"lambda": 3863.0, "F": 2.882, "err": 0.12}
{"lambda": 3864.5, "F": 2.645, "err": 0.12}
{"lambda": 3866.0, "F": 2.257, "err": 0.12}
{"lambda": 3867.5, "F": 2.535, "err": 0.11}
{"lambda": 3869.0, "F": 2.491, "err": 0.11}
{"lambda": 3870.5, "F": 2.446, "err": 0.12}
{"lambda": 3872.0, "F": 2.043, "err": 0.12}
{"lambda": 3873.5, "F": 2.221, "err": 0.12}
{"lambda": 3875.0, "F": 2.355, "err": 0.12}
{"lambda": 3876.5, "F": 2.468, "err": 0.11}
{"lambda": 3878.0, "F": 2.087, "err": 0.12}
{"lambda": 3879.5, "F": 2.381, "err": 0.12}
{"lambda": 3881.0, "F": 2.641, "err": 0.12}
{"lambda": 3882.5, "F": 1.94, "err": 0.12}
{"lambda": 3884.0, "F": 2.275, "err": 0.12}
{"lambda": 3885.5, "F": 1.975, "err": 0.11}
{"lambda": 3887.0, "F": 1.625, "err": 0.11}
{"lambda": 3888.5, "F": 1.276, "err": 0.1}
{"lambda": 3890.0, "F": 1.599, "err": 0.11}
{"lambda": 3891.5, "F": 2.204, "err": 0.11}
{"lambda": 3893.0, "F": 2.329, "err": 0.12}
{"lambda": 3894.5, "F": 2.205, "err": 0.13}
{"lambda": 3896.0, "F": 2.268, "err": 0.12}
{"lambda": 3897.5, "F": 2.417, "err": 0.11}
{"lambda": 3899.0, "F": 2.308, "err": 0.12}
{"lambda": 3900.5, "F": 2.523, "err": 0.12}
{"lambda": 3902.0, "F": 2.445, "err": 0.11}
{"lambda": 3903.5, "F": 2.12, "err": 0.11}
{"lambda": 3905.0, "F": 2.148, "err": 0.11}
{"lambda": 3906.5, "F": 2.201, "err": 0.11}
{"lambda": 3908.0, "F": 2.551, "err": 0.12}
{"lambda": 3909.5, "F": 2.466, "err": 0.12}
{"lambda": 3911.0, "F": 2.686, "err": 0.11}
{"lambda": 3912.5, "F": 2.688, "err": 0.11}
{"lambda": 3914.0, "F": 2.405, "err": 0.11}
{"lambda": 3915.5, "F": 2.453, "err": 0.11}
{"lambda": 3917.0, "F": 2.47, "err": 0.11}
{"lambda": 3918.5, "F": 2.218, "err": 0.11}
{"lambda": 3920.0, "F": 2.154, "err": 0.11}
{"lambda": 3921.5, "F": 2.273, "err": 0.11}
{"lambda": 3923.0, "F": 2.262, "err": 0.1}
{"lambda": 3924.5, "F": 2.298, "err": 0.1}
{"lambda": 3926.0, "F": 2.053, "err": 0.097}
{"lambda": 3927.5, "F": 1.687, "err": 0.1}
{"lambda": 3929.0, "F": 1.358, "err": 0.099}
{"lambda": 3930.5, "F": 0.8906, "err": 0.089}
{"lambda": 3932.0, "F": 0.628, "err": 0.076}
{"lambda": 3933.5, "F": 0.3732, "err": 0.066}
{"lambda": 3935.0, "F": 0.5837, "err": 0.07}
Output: -2.8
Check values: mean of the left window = 1.83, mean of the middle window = 2.36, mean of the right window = 2.39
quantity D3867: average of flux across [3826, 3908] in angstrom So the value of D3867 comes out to 2.15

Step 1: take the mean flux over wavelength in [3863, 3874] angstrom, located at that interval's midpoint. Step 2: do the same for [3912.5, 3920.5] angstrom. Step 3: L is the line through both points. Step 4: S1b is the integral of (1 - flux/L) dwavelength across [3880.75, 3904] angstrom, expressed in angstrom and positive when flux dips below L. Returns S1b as 2.65 angstrom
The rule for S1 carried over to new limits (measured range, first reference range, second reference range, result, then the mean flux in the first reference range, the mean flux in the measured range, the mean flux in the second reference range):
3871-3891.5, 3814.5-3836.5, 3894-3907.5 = 1.0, 1.88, 2.08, 2.3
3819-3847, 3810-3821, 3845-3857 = 6.7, 2.39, 1.85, 2.49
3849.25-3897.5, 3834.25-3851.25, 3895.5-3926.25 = -2.1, 2.02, 2.26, 2.36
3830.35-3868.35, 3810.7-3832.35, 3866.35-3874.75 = 2.1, 2.13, 2.13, 2.34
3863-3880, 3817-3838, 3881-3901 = -3.2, 1.82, 2.38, 2.09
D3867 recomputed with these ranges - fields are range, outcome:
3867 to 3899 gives 2.18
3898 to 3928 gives 2.33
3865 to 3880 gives 2.33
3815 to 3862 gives 2.06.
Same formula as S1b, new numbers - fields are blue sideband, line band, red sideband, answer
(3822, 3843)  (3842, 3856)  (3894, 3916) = -4.5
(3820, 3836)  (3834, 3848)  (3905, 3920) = -0.3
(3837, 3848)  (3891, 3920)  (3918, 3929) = -4.0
